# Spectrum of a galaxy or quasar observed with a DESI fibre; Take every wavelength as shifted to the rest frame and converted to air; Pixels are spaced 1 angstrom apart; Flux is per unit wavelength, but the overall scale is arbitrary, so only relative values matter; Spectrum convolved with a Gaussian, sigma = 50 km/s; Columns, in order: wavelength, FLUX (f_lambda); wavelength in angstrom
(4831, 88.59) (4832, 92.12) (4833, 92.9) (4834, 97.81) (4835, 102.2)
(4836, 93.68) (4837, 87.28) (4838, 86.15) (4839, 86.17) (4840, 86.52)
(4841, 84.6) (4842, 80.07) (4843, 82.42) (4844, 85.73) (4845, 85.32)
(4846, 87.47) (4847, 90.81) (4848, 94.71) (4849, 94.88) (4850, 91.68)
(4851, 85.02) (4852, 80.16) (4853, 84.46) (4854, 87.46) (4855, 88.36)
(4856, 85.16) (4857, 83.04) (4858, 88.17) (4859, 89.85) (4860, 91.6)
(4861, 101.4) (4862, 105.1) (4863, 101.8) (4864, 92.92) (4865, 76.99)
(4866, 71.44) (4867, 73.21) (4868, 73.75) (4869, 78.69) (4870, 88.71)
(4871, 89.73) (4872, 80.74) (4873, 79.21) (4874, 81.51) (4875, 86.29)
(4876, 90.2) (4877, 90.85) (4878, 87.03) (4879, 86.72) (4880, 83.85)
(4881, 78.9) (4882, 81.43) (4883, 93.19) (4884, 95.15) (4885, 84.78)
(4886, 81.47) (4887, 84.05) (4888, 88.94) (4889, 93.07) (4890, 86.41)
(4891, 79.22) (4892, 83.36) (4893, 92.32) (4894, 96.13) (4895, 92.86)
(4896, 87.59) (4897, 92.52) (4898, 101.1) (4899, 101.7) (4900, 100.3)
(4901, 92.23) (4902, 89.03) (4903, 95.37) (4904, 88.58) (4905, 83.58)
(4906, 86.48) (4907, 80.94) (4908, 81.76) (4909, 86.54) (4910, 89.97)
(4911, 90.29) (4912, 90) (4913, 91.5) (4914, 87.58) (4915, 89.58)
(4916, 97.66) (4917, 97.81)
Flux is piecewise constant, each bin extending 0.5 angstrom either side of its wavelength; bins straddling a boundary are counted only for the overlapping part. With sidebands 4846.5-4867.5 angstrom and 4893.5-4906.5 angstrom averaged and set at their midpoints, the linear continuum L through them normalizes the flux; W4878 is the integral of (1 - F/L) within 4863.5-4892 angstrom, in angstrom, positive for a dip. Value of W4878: 2.0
